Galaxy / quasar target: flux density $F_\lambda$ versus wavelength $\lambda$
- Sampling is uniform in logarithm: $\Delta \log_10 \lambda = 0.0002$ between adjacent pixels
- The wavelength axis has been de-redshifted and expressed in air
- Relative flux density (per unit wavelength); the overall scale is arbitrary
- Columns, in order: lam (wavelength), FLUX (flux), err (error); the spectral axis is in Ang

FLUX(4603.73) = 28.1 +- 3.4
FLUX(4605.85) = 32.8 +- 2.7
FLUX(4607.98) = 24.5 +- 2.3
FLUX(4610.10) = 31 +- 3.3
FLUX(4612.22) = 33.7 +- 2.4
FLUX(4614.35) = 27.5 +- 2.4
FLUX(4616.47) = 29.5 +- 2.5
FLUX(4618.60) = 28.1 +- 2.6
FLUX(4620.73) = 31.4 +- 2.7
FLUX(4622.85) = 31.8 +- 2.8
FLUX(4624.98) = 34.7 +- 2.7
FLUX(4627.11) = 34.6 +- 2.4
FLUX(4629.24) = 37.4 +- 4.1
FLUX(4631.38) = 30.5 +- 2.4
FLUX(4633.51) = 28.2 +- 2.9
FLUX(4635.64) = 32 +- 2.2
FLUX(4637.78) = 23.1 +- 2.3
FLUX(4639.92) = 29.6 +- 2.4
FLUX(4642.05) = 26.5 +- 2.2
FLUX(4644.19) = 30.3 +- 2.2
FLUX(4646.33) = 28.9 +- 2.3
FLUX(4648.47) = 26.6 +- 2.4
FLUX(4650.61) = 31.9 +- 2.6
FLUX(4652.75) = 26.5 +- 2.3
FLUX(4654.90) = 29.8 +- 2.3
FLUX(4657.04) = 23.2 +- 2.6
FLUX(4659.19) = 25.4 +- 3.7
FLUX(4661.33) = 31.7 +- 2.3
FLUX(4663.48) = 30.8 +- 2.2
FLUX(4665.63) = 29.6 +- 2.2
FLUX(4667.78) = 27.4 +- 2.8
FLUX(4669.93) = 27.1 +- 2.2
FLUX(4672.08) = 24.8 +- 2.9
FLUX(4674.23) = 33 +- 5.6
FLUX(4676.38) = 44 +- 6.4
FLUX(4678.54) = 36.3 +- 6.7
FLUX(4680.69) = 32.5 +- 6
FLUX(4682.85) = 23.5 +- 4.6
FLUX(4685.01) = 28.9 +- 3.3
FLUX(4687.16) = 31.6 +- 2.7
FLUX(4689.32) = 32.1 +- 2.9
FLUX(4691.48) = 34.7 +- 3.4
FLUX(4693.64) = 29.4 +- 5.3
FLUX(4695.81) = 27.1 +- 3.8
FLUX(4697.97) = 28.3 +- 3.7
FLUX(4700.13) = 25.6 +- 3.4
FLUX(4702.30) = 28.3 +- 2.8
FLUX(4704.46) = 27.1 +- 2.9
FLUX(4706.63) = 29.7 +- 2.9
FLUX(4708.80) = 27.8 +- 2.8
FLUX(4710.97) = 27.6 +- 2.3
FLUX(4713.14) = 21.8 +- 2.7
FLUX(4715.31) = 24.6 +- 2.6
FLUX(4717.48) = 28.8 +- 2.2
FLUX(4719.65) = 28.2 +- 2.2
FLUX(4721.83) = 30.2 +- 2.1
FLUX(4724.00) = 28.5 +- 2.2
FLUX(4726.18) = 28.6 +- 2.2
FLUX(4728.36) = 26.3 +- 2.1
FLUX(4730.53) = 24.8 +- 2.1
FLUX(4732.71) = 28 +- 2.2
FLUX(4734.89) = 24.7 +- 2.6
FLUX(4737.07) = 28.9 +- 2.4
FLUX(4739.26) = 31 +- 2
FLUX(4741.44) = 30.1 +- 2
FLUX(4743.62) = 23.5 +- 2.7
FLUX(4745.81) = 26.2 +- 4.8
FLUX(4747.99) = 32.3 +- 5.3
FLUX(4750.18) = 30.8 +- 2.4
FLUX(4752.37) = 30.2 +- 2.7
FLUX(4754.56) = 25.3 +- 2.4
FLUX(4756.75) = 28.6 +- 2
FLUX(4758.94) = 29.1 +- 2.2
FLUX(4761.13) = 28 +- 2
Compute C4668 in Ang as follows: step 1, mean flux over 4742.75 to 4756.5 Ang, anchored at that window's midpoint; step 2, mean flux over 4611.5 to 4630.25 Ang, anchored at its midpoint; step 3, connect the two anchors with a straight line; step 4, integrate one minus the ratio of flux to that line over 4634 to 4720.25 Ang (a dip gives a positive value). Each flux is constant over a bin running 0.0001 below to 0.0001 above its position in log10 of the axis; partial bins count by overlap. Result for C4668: 4.06 Ang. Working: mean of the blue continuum 32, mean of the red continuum 28.1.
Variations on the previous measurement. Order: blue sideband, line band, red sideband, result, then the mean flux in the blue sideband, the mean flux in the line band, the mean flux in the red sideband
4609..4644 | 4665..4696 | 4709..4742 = -2.2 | 30.6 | 30.9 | 27.4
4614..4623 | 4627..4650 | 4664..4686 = 0.3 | 29.6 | 29.6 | 30.7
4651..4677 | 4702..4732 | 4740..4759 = 1.5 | 29.3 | 27.3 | 28.5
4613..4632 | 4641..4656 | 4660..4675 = 0.8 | 31.8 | 28.6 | 29.1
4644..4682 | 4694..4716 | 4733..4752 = 1.7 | 29.9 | 26.9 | 28.5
